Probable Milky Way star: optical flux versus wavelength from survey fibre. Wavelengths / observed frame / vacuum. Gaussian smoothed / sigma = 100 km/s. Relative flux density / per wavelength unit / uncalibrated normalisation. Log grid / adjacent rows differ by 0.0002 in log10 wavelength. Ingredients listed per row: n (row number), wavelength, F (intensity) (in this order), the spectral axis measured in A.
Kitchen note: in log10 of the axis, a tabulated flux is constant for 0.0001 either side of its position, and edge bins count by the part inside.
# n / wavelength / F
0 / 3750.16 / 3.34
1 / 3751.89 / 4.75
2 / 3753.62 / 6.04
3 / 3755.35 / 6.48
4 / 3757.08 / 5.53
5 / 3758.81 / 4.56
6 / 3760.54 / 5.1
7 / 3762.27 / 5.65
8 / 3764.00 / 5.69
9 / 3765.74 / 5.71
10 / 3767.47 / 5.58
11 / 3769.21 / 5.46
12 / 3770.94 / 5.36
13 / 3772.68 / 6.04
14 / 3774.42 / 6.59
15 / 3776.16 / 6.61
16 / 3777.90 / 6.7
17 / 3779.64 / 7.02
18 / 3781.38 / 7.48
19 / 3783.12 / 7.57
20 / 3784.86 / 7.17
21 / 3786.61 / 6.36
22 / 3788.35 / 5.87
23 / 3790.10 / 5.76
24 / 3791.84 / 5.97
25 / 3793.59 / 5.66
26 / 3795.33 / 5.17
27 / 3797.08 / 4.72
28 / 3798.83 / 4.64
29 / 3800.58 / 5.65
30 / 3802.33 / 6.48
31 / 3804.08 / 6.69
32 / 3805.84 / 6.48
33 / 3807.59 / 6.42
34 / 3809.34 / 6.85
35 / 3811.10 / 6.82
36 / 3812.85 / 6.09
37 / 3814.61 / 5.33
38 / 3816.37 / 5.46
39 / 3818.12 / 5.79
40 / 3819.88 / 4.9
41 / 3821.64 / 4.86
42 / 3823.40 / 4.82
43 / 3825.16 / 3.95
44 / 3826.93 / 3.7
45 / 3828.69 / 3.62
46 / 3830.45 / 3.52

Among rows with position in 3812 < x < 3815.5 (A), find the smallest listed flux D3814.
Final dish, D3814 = 5.33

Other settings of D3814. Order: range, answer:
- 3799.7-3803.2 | 5.65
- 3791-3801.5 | 4.64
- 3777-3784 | 6.7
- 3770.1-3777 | 5.36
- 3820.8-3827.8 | 3.7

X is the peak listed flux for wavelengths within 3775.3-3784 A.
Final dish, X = 7.57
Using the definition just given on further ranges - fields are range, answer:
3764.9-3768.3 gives 5.71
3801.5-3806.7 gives 6.69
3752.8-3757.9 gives 6.48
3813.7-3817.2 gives 5.46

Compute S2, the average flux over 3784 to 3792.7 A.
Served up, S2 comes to 6.22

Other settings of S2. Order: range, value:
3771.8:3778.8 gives 6.48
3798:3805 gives 5.87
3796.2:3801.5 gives 5.01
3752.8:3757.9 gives 6.02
